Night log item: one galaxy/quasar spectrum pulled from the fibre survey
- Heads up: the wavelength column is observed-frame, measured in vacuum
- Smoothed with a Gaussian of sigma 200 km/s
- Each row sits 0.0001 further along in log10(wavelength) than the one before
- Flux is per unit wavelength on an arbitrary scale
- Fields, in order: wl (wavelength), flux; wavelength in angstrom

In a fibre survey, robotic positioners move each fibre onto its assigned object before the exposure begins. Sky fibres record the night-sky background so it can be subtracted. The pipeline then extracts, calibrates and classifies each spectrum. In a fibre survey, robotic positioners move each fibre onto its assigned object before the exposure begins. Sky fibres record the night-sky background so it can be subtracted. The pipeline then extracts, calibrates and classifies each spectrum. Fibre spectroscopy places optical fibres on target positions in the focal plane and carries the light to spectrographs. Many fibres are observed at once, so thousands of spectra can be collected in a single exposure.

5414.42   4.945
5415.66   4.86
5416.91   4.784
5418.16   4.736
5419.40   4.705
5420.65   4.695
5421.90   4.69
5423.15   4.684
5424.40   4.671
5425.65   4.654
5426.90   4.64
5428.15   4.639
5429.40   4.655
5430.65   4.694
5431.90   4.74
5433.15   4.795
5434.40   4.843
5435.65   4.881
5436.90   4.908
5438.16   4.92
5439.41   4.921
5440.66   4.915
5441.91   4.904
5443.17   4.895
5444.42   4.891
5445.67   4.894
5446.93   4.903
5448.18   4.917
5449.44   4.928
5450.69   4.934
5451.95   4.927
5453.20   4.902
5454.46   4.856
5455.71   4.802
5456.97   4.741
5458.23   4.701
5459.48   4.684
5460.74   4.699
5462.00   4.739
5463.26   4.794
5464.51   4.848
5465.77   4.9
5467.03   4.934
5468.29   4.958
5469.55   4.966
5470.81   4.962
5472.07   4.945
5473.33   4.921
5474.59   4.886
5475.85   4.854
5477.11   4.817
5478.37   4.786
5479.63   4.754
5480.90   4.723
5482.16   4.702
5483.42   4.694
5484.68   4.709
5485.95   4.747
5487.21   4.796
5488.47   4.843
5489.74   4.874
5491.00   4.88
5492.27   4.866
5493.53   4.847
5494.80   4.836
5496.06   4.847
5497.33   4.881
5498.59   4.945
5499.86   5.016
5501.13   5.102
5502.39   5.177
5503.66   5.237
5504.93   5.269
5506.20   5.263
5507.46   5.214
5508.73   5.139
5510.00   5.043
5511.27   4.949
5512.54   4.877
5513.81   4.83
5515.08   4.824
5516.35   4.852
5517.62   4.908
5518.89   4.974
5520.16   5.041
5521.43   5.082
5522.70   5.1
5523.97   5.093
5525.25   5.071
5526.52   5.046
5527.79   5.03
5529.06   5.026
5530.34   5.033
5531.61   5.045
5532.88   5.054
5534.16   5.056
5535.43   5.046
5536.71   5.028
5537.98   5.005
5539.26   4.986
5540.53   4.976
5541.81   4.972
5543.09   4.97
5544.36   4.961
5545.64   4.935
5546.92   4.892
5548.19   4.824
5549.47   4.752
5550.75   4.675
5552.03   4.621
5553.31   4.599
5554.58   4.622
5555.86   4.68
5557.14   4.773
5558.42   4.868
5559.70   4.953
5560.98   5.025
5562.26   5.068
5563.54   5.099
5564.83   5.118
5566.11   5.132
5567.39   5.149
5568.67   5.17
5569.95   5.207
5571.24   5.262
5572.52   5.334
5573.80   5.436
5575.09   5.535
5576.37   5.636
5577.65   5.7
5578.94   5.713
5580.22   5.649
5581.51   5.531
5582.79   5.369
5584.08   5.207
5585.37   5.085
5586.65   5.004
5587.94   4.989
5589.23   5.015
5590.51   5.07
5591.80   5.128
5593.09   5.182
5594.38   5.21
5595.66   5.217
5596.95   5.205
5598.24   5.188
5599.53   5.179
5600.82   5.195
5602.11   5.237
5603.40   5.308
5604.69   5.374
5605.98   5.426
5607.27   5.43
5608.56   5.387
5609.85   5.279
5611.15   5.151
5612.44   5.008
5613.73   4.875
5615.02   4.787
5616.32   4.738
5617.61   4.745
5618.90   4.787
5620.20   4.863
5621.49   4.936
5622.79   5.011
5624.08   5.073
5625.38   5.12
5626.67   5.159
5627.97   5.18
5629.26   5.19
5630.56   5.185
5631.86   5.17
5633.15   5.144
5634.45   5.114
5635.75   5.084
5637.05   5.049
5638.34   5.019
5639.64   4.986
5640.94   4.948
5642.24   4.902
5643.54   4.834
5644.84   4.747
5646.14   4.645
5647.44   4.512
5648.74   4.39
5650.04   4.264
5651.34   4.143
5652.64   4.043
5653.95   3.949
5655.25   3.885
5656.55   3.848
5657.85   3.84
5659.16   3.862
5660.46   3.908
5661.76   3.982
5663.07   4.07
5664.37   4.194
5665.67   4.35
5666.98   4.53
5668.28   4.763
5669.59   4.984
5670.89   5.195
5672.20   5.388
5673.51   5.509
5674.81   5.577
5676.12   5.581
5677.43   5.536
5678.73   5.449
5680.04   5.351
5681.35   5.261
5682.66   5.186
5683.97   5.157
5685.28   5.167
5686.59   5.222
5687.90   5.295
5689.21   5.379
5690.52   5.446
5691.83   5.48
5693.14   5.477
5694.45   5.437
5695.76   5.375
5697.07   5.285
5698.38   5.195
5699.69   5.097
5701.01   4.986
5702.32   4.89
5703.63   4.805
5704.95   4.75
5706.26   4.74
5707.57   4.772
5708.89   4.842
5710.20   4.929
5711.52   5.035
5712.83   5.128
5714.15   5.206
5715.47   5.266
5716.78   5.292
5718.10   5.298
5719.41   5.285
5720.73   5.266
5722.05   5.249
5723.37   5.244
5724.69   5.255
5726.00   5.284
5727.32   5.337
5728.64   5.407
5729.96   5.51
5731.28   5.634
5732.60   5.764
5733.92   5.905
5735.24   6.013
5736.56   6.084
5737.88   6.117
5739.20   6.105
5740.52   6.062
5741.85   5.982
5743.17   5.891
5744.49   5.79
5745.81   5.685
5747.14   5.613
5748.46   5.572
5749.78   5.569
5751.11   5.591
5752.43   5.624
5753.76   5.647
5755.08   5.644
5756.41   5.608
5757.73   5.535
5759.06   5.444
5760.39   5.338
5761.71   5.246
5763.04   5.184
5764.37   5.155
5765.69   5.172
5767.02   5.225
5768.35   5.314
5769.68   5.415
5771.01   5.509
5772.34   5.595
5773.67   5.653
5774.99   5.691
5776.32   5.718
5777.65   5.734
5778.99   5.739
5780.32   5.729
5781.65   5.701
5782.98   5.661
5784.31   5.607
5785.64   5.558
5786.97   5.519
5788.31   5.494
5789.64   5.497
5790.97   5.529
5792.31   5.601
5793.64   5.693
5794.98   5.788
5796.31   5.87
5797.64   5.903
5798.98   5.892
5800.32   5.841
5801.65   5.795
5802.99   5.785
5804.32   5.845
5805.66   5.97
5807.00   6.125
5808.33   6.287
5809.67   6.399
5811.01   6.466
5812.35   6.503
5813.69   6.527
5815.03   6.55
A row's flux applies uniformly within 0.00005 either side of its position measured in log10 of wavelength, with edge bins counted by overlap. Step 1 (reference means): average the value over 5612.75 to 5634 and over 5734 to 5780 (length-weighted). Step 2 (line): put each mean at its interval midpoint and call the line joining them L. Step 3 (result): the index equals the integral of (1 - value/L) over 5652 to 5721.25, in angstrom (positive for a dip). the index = 4.7 angstrom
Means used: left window 5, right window 5.63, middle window 4.94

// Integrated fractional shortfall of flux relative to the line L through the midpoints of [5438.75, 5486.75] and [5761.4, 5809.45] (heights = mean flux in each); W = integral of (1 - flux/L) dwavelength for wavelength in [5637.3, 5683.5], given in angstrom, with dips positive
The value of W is 5.7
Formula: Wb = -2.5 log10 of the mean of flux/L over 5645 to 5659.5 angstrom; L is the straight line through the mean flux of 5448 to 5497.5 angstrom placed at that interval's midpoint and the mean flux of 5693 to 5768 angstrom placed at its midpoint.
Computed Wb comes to 0.25 mag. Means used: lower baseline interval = 4.83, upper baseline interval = 5.4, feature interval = 4.15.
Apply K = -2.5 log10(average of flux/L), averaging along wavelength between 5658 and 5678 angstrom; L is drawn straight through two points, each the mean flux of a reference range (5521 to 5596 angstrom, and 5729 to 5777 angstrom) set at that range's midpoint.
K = 0.14 mag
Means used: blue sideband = 5.09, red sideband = 5.63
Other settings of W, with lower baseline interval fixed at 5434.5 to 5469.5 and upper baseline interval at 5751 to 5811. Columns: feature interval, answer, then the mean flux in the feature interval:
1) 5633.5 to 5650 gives 1.5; 4.84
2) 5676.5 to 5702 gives 0.6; 5.3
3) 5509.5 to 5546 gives 0.4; 4.99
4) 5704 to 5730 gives 1.7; 5.14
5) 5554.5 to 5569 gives 0.4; 4.98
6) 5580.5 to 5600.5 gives 0.1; 5.18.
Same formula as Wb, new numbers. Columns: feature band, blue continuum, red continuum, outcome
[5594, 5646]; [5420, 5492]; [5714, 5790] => 0.031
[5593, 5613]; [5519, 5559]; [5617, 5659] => -0.097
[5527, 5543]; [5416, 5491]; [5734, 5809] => 0.003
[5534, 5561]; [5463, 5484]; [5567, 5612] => 0.057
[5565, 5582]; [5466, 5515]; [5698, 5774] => -0.067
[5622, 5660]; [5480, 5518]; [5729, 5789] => 0.133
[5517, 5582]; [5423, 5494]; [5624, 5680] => -0.061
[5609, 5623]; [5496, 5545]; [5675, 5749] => 0.059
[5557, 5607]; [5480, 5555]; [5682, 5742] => -0.035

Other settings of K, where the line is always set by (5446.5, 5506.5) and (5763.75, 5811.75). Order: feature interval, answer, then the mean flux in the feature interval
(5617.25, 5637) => 0.048 mag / 5.05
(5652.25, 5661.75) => 0.344 mag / 3.91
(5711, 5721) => 0.059 mag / 5.22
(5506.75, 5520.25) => 0.002 mag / 4.97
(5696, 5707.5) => 0.105 mag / 4.98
